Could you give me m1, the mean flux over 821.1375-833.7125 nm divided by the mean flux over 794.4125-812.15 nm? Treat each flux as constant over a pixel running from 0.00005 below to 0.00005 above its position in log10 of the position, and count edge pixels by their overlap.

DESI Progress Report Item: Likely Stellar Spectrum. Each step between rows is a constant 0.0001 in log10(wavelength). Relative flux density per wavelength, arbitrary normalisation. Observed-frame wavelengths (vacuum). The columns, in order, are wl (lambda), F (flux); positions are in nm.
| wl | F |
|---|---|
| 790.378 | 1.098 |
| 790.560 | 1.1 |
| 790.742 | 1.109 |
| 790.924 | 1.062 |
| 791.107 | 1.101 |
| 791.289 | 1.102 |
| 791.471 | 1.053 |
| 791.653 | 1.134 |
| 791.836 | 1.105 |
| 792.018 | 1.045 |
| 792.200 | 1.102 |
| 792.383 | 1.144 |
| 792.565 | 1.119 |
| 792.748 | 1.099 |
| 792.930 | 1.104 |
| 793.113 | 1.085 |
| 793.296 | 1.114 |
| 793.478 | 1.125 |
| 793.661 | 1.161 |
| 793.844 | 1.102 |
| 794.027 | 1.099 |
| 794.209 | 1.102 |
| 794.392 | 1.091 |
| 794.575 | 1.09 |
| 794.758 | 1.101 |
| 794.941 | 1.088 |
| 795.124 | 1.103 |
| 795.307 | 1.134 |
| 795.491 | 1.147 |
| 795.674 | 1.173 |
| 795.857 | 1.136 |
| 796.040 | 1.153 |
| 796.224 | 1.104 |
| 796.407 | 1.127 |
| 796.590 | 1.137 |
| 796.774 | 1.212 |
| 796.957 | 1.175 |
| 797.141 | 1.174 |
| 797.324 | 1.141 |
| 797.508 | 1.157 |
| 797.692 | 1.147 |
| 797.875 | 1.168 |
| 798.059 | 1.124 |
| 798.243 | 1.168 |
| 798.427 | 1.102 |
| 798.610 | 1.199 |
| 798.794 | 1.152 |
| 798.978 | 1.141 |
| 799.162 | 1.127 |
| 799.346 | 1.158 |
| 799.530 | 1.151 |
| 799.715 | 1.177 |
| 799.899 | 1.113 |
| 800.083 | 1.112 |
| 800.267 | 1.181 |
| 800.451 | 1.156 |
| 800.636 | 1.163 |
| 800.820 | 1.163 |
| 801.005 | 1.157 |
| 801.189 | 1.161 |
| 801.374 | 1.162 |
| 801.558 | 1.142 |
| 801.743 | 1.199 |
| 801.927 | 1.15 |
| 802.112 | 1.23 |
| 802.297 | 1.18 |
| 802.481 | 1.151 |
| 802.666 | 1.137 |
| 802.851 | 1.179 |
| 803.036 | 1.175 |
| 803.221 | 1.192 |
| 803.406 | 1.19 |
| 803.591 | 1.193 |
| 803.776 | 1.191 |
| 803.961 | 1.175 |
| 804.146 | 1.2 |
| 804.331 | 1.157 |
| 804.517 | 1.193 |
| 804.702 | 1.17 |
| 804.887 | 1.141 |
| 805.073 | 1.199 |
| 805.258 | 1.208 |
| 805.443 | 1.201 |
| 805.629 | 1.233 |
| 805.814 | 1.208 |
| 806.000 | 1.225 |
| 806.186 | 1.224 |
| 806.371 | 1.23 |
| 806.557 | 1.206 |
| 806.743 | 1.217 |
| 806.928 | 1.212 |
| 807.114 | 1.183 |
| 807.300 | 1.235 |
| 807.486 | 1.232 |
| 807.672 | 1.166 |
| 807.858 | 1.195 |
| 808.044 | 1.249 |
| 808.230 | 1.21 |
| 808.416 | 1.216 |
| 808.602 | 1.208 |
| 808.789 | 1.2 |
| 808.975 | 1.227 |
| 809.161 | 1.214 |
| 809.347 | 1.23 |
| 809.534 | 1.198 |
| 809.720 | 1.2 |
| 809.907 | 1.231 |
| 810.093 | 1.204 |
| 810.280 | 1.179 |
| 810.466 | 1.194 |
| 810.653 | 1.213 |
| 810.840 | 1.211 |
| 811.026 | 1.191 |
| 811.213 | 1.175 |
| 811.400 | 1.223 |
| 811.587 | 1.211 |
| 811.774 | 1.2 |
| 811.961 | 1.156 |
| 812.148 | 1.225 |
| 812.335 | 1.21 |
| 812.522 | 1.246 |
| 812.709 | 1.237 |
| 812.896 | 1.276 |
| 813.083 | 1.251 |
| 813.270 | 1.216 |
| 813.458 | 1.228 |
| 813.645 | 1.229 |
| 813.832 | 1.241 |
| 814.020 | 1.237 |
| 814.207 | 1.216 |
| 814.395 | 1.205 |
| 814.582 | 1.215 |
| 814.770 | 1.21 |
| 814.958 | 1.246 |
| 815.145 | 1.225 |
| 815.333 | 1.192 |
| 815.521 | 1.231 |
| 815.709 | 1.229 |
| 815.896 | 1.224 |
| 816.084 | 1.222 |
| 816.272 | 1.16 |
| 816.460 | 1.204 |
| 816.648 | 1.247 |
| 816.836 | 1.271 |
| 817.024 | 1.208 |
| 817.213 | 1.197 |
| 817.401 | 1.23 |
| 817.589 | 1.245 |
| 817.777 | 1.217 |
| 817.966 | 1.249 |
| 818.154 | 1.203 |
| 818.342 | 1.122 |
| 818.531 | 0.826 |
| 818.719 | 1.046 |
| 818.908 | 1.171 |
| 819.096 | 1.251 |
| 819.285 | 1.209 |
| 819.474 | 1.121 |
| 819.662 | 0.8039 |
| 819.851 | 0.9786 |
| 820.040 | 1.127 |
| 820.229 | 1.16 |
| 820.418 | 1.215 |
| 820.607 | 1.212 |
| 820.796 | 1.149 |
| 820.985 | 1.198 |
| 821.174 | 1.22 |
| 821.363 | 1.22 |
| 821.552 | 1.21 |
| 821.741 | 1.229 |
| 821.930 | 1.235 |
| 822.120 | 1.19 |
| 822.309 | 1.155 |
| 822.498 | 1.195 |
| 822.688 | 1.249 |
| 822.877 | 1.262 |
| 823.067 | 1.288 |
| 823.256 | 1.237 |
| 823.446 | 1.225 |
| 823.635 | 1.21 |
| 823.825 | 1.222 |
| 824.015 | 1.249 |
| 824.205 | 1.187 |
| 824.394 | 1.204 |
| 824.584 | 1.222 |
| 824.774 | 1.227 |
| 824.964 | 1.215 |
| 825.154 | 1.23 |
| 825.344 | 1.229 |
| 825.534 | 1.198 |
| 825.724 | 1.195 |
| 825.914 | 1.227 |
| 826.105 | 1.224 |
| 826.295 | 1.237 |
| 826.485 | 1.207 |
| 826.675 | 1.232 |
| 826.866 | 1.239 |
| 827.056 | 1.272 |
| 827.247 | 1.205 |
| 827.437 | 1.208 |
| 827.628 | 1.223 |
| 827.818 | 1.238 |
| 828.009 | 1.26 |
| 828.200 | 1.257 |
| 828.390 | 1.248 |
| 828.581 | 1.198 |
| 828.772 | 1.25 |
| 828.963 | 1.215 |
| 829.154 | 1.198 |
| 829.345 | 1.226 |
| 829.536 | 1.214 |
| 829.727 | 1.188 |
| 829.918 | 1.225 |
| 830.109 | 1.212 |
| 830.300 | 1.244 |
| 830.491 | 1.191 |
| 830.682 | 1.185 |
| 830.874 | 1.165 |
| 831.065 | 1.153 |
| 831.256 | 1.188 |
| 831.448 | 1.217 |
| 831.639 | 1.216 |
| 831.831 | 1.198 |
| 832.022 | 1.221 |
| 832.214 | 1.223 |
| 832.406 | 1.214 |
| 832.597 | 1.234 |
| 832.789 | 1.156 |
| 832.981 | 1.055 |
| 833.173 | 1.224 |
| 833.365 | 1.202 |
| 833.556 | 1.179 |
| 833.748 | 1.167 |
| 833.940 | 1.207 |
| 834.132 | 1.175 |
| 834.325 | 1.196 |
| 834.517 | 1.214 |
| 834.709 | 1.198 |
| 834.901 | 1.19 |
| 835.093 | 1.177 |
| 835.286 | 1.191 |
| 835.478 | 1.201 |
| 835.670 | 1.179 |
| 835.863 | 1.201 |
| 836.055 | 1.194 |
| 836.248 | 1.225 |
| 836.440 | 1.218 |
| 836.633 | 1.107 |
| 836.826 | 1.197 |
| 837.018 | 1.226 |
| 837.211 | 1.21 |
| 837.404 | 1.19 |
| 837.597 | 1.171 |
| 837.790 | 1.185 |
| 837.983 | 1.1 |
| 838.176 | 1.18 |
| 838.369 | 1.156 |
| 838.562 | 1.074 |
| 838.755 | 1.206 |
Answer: 1.0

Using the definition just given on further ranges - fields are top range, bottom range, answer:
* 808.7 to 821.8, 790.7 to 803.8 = 1.05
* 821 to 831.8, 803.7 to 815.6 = 1.01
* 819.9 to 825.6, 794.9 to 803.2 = 1.05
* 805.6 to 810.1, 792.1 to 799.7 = 1.07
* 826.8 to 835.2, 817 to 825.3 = 1.02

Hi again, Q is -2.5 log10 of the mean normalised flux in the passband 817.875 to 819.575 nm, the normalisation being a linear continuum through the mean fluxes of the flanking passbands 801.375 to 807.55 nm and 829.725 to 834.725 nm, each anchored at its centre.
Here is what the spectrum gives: 0.06 mag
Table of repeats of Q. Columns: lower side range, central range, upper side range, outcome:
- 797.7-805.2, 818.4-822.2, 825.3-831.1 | 0.060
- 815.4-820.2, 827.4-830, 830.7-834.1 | -0.039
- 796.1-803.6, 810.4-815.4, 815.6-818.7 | -0.034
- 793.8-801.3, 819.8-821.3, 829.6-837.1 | 0.010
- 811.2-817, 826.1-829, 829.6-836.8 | -0.028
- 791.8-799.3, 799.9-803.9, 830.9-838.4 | -0.028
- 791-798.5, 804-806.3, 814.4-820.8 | -0.048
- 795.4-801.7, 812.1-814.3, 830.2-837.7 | -0.060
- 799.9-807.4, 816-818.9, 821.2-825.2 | 0.032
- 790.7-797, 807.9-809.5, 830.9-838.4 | -0.070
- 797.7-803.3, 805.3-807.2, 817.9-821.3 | -0.060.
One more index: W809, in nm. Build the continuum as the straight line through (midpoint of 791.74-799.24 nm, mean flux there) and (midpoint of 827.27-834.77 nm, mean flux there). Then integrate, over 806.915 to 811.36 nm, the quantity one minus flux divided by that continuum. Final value -0.19 nm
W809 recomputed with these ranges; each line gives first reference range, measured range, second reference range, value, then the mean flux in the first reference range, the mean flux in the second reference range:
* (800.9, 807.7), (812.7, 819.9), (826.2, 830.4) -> 0.12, 1.19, 1.23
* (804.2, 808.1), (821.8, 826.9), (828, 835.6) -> -0.08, 1.2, 1.2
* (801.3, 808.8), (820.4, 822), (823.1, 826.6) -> 0.01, 1.19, 1.22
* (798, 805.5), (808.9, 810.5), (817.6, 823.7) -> -0.06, 1.17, 1.17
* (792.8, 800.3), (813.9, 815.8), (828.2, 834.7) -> -0.08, 1.14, 1.2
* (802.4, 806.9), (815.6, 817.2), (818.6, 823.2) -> -0.06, 1.19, 1.17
